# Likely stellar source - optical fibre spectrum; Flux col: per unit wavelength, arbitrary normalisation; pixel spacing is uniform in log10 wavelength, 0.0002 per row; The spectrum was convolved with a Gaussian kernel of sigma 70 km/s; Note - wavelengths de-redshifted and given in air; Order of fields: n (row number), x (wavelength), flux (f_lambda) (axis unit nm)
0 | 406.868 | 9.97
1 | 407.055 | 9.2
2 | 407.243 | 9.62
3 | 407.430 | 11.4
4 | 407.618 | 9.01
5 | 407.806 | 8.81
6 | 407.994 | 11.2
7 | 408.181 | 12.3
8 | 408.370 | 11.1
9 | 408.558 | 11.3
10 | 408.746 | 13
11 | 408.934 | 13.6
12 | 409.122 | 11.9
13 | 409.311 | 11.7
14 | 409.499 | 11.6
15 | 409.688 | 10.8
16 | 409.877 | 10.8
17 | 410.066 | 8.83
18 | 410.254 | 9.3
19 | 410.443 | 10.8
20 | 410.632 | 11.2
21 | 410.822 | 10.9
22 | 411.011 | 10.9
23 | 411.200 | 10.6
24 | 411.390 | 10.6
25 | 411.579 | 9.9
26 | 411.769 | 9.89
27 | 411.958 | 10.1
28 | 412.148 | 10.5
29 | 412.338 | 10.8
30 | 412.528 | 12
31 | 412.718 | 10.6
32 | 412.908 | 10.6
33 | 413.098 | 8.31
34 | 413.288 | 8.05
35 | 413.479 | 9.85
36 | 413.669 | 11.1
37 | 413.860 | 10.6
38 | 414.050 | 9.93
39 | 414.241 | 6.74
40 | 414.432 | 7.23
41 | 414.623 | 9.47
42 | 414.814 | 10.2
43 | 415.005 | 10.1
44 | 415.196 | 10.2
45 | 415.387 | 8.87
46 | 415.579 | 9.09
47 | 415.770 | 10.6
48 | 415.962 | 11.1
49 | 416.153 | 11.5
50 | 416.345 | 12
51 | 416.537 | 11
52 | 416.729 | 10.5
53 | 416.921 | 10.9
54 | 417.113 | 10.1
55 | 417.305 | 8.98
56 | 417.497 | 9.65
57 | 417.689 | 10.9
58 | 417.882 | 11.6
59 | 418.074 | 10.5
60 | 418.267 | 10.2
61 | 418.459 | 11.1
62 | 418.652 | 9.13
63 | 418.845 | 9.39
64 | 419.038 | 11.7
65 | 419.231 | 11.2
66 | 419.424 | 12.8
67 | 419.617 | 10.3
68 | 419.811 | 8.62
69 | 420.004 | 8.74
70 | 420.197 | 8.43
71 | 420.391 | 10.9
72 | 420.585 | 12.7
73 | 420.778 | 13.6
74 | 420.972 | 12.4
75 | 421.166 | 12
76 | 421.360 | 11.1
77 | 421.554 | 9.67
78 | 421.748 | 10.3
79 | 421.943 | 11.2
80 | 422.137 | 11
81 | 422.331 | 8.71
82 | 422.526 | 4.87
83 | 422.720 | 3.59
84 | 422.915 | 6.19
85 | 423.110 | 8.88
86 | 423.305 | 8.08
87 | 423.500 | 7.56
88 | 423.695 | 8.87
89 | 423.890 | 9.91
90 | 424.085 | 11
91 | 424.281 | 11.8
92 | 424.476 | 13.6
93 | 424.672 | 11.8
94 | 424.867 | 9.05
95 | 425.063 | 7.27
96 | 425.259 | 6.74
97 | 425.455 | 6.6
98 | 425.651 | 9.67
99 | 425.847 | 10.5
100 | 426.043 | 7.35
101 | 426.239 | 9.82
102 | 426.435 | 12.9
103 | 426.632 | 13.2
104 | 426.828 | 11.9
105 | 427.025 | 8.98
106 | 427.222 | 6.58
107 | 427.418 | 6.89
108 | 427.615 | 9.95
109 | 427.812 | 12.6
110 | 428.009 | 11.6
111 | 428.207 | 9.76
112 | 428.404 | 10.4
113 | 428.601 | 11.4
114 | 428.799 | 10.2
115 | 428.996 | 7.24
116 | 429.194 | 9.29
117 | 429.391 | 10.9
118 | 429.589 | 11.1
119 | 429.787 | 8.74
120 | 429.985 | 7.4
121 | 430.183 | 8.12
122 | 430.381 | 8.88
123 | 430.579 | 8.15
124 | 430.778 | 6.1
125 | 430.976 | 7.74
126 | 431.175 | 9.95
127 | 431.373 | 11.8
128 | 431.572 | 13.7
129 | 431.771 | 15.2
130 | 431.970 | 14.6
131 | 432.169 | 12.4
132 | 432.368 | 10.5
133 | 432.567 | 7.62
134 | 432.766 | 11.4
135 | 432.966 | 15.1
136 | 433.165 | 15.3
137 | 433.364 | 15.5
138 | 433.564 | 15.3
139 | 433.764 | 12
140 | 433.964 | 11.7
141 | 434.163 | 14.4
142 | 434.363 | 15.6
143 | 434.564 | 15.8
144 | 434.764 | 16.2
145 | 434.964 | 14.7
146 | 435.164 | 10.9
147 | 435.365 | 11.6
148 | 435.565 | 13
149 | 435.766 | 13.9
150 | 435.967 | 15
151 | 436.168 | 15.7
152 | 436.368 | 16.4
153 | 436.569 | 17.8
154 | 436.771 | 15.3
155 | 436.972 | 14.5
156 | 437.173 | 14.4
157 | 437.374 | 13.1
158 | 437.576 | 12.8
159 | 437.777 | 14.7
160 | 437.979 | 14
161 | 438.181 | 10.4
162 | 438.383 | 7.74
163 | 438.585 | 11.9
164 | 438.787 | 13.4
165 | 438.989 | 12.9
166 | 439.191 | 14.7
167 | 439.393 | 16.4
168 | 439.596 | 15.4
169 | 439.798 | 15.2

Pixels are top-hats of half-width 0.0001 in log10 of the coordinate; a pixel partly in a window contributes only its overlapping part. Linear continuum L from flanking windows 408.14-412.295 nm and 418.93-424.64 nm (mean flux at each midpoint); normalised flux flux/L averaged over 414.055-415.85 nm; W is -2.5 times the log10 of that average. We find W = 0.15 mag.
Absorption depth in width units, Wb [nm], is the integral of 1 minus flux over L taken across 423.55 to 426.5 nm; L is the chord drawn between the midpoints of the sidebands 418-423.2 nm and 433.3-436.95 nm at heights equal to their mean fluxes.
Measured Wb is 0.42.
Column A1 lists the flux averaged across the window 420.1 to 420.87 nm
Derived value 11.4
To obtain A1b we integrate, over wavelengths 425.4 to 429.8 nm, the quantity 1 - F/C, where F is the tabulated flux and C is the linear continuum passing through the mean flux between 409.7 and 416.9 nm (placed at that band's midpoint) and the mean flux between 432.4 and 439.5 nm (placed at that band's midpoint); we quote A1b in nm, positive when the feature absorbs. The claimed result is 0.87 nm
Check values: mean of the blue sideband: 10.1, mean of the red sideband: 13.7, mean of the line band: 9.95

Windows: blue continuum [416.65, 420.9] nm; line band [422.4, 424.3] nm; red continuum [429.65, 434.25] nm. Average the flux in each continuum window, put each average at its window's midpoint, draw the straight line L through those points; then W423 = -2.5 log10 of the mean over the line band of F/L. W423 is 0.34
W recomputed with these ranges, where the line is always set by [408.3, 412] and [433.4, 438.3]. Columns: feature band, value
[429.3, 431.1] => 0.49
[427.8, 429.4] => 0.28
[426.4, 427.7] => 0.30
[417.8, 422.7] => 0.17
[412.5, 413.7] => 0.14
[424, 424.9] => 0.10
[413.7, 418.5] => 0.16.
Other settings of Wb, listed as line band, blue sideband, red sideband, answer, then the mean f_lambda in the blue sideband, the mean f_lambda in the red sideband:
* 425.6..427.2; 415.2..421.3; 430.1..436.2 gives 0.18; 10.7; 12.5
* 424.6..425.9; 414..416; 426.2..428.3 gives 0.20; 9.35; 10.4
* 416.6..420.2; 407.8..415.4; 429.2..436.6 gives 0.24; 10.4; 12.4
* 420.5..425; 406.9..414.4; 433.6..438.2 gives 0.86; 10.5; 14.2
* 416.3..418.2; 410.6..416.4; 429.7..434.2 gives -0.04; 10.1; 11.3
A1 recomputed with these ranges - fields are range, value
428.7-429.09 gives 8.74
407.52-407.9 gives 8.92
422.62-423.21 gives 6.22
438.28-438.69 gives 9.85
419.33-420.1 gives 10.1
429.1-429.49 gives 10.1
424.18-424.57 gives 12.7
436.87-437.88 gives 13.9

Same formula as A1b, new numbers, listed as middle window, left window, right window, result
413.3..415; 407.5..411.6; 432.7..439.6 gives 0.31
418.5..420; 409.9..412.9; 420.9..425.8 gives -0.11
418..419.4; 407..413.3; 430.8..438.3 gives 0.13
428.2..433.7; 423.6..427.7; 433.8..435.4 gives 0.61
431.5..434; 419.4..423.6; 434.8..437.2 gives 0.05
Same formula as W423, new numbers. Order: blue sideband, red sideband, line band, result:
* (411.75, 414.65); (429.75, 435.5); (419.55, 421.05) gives -0.01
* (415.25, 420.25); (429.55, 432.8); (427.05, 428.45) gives 0.06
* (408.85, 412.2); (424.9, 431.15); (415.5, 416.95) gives -0.06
